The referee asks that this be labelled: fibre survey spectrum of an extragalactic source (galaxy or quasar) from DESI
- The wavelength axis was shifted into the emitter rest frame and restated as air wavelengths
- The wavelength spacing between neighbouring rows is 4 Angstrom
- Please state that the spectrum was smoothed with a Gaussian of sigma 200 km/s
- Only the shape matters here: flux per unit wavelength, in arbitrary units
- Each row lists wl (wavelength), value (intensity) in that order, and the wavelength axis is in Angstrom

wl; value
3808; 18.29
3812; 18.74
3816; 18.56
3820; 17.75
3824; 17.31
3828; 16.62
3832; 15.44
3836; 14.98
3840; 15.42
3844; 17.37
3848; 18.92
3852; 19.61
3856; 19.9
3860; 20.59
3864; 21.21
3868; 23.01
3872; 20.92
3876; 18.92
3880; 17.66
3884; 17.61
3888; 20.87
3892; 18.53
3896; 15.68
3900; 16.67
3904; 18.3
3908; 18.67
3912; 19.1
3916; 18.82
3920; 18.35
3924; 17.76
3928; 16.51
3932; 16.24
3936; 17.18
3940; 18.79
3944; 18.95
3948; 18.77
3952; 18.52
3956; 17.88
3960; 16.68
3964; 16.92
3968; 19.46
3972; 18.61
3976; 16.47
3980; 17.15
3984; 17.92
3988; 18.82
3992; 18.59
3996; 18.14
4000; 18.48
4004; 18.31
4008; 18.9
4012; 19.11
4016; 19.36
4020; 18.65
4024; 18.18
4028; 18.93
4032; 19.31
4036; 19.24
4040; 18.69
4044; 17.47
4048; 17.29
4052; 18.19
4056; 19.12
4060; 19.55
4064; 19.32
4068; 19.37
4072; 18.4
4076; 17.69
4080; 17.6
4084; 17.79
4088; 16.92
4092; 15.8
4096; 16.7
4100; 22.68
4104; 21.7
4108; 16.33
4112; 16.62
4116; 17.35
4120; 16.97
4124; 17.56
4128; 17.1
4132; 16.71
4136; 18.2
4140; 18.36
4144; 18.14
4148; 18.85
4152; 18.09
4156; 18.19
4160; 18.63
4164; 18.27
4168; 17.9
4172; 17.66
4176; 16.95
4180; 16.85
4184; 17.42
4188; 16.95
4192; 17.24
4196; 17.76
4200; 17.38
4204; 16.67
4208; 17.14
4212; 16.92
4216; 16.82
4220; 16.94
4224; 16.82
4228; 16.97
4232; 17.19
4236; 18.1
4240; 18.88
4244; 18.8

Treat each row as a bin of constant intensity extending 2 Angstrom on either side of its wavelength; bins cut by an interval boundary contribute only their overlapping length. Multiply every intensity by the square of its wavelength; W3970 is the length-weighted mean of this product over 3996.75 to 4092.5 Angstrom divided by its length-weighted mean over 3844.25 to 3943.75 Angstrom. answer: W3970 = 1.06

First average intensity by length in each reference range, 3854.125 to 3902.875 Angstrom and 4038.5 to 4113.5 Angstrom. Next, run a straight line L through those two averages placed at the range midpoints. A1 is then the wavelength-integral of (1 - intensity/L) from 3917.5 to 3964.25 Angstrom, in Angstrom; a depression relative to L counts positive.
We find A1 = 3.0 Angstrom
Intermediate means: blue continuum 19.3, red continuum 18.3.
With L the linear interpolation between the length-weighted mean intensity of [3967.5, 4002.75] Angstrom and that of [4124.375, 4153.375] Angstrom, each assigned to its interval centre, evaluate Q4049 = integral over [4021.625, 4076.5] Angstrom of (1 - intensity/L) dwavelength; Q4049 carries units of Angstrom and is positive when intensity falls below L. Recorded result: -1.9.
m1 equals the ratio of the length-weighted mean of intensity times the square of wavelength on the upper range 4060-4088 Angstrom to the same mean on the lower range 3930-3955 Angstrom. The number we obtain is 1.1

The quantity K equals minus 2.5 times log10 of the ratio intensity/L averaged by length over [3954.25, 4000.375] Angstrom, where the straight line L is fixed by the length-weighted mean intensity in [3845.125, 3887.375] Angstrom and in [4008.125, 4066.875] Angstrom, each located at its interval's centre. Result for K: 0.07 mag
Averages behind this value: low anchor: 19.8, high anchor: 18.8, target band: 17.9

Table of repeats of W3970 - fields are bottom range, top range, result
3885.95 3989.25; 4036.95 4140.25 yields 1.08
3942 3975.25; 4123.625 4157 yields 1.08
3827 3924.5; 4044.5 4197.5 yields 1.10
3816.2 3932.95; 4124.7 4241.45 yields 1.12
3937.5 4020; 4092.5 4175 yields 1.06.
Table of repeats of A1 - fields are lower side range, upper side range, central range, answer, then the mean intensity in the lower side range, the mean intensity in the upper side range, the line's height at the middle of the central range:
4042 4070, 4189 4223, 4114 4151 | 0.3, 18.6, 17.1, 17.8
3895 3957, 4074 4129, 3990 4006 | -0.5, 17.9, 17.8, 17.9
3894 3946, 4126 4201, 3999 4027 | -1.5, 17.8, 17.7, 17.8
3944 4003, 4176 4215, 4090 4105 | -1.3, 18.1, 17.1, 17.5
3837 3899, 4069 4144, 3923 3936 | 1.3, 19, 17.8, 18.7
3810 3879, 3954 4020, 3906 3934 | 0.7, 18.5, 18.2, 18.4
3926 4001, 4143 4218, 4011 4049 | -1.8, 17.9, 17.6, 17.8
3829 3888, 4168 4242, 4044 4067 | -0.9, 18.7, 17.3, 17.9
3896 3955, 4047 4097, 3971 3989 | 0.3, 18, 18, 18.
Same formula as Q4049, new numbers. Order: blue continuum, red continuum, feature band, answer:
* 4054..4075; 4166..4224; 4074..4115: 1.5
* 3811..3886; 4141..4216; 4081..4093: 0.6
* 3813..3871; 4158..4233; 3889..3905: 0.7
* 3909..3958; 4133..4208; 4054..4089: -1.2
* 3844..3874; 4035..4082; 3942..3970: 1.9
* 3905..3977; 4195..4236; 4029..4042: -1.0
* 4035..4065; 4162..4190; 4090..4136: 0.5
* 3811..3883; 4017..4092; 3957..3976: 0.7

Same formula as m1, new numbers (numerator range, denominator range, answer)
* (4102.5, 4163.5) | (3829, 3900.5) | 1.10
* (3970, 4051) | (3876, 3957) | 1.07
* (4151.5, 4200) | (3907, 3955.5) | 1.10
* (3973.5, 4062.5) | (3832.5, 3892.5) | 1.05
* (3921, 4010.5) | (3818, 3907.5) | 1.03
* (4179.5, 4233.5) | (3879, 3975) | 1.09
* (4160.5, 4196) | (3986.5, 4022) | 1.02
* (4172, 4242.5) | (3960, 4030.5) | 1.04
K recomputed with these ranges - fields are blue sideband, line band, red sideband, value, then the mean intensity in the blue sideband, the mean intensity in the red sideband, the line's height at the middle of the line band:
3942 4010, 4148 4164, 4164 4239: -0.06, 18.2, 17.3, 17.4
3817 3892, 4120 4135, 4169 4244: 0.03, 18.6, 17.3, 17.6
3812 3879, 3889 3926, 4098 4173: 0.02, 18.5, 18.2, 18.5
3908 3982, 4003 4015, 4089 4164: -0.05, 17.9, 18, 17.9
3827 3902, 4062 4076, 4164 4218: -0.07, 18.4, 17.2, 17.7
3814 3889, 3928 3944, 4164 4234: 0.04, 18.5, 17.2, 18.2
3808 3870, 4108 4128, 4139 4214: 0.05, 18.4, 17.6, 17.8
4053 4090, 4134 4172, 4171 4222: -0.04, 18.4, 17.1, 17.6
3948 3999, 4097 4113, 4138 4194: -0.09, 18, 17.8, 17.9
